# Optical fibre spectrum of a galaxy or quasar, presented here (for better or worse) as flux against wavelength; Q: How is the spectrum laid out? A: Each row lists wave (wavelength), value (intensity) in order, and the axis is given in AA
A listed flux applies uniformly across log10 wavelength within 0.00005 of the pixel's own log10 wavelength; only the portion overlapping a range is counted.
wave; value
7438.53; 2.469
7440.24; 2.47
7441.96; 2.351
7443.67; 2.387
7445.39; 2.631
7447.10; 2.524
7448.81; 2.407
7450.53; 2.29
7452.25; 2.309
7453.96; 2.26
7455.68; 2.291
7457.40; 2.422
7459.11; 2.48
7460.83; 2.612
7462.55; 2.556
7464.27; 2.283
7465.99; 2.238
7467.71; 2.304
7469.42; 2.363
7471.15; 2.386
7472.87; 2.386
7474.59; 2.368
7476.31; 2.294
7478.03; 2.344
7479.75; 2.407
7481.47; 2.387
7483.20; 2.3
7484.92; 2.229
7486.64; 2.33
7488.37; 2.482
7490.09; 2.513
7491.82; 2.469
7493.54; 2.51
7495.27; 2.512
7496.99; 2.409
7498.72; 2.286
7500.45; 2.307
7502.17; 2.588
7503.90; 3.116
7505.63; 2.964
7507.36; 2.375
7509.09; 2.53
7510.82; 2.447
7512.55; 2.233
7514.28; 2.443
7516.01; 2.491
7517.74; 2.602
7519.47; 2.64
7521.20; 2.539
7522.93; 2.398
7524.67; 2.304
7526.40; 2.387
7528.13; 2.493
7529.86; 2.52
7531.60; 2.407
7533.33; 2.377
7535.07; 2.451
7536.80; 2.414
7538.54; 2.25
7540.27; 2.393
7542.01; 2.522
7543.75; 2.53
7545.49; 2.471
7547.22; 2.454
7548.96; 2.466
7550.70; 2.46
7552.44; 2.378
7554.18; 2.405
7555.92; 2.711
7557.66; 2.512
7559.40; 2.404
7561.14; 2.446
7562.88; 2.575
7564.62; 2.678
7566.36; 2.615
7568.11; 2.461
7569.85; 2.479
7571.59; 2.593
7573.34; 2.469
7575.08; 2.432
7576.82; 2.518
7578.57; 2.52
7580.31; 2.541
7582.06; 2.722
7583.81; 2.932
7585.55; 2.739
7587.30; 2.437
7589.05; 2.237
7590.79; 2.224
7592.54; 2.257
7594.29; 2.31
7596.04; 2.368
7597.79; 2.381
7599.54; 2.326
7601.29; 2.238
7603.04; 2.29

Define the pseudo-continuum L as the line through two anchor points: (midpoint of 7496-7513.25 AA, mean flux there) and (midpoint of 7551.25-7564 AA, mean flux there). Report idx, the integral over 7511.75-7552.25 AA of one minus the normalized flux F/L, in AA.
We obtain 1.1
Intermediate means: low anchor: 2.53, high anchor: 2.49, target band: 2.44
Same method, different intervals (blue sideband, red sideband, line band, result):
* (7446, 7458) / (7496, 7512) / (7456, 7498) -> 0.9 AA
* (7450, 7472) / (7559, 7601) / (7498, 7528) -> -1.1 AA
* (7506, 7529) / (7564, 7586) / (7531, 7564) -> 1.0 AA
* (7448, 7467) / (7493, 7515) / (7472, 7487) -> 0.6 AA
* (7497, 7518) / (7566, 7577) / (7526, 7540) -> 0.6 AA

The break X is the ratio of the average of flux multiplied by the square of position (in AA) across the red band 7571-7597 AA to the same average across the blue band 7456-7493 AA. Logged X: 1.1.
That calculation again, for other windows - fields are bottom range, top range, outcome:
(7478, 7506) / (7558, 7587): 1.06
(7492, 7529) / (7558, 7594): 1.02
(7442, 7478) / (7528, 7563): 1.05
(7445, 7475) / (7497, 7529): 1.06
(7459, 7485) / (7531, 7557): 1.05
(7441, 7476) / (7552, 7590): 1.09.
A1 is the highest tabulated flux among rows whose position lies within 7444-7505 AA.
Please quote 3.116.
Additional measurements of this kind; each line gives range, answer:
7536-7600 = 2.932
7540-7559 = 2.711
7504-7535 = 2.964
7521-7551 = 2.539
